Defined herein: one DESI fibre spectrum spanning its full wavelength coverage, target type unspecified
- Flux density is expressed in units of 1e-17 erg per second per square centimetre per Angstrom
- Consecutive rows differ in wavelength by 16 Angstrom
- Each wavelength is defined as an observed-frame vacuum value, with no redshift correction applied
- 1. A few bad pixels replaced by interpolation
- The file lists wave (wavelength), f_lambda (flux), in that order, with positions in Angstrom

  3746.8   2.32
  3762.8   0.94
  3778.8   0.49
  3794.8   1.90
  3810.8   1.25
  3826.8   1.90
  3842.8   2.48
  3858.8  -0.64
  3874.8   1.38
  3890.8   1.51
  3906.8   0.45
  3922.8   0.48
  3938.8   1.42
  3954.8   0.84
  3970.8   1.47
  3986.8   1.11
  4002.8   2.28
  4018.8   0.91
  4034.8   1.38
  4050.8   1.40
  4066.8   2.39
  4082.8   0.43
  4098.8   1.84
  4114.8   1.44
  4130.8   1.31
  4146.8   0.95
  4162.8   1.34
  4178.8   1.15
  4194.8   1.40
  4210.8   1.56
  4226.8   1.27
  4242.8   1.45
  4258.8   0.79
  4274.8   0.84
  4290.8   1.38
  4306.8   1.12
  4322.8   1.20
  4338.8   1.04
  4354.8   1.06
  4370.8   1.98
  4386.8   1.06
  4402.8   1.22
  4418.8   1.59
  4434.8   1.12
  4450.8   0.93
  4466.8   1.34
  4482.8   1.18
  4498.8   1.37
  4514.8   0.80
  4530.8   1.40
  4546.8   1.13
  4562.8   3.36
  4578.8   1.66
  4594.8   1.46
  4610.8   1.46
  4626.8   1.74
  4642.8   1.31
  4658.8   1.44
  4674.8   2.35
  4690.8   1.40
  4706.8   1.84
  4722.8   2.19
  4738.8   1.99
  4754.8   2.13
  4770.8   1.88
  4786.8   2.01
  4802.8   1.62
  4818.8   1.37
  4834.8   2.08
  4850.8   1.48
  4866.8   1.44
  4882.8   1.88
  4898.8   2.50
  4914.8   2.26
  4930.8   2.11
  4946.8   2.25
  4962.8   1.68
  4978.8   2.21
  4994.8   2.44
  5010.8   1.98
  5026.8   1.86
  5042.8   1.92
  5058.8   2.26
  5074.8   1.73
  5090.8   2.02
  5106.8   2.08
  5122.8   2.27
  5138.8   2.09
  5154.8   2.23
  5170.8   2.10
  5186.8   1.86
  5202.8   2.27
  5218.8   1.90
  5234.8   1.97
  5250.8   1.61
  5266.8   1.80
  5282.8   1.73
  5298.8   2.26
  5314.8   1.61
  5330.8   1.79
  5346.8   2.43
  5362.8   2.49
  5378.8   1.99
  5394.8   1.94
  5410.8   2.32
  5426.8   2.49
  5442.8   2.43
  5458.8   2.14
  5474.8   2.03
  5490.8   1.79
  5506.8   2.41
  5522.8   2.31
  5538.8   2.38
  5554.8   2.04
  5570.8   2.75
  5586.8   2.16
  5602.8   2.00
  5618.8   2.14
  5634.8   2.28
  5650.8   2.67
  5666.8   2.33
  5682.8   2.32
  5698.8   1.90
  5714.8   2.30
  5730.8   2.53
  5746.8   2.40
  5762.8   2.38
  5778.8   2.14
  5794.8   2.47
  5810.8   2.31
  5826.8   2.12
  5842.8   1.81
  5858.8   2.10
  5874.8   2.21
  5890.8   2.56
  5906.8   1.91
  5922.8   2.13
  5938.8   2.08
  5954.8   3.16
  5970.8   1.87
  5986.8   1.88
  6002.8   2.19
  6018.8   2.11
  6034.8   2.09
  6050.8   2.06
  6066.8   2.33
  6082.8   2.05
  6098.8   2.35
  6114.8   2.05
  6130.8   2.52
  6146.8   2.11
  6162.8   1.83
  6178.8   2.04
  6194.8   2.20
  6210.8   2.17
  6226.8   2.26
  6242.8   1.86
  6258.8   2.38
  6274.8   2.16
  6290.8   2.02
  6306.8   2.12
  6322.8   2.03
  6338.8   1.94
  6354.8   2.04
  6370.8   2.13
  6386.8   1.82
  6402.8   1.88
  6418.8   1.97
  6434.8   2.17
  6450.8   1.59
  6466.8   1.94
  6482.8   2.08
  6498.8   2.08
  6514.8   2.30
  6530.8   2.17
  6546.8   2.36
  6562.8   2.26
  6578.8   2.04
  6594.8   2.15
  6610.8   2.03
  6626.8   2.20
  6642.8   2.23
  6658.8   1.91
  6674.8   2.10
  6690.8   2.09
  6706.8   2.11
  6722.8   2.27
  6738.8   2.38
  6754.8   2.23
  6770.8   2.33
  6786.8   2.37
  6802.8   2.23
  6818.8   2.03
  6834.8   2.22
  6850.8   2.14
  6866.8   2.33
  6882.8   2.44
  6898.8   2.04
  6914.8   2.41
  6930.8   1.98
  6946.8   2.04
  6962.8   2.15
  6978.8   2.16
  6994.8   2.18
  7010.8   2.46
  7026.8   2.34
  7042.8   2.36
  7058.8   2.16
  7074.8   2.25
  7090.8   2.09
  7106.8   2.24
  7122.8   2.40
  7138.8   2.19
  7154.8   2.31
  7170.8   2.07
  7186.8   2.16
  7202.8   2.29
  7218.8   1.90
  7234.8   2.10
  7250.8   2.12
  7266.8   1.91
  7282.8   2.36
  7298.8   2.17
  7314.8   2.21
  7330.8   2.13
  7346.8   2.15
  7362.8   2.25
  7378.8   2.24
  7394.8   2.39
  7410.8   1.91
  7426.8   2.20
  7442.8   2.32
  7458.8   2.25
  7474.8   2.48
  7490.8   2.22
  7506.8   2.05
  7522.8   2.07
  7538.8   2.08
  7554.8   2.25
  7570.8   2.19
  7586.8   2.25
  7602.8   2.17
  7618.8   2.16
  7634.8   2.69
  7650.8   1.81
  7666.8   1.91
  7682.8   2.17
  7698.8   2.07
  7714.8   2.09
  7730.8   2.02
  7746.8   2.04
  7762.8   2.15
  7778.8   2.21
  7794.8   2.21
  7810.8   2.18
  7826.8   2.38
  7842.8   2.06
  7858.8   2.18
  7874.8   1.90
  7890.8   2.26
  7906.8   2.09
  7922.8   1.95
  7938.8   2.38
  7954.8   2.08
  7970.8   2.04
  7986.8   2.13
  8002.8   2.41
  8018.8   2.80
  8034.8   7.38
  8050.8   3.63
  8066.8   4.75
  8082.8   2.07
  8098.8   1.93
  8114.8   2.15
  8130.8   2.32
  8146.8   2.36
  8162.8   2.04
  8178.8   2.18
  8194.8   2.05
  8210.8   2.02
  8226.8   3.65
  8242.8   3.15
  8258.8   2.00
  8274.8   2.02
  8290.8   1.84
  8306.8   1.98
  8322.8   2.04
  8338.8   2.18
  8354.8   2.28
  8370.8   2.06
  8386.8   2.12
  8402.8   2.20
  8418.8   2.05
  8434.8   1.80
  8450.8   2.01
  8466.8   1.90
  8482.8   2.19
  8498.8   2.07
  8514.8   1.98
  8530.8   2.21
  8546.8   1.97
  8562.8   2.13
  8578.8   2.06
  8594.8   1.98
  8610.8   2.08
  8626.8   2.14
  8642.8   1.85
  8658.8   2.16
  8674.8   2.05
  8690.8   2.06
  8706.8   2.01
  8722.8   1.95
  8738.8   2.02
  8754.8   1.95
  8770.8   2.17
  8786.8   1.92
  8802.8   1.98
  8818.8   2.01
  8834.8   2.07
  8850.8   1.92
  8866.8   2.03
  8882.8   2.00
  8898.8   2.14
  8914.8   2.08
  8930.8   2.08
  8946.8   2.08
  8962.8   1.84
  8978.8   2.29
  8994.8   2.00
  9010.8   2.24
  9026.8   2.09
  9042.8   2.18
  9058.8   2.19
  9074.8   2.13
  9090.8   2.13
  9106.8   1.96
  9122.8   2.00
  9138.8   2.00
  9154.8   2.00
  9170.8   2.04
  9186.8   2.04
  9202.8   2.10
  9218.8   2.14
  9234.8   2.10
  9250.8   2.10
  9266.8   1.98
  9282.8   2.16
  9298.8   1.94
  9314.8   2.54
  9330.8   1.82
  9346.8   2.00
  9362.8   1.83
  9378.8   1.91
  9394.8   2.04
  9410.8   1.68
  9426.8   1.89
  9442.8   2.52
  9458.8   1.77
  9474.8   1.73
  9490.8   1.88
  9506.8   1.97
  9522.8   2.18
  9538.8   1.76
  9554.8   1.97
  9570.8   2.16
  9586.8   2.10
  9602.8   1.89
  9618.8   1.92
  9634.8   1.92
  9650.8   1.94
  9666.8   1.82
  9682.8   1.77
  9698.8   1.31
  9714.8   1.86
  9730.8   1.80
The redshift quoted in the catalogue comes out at 0.225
